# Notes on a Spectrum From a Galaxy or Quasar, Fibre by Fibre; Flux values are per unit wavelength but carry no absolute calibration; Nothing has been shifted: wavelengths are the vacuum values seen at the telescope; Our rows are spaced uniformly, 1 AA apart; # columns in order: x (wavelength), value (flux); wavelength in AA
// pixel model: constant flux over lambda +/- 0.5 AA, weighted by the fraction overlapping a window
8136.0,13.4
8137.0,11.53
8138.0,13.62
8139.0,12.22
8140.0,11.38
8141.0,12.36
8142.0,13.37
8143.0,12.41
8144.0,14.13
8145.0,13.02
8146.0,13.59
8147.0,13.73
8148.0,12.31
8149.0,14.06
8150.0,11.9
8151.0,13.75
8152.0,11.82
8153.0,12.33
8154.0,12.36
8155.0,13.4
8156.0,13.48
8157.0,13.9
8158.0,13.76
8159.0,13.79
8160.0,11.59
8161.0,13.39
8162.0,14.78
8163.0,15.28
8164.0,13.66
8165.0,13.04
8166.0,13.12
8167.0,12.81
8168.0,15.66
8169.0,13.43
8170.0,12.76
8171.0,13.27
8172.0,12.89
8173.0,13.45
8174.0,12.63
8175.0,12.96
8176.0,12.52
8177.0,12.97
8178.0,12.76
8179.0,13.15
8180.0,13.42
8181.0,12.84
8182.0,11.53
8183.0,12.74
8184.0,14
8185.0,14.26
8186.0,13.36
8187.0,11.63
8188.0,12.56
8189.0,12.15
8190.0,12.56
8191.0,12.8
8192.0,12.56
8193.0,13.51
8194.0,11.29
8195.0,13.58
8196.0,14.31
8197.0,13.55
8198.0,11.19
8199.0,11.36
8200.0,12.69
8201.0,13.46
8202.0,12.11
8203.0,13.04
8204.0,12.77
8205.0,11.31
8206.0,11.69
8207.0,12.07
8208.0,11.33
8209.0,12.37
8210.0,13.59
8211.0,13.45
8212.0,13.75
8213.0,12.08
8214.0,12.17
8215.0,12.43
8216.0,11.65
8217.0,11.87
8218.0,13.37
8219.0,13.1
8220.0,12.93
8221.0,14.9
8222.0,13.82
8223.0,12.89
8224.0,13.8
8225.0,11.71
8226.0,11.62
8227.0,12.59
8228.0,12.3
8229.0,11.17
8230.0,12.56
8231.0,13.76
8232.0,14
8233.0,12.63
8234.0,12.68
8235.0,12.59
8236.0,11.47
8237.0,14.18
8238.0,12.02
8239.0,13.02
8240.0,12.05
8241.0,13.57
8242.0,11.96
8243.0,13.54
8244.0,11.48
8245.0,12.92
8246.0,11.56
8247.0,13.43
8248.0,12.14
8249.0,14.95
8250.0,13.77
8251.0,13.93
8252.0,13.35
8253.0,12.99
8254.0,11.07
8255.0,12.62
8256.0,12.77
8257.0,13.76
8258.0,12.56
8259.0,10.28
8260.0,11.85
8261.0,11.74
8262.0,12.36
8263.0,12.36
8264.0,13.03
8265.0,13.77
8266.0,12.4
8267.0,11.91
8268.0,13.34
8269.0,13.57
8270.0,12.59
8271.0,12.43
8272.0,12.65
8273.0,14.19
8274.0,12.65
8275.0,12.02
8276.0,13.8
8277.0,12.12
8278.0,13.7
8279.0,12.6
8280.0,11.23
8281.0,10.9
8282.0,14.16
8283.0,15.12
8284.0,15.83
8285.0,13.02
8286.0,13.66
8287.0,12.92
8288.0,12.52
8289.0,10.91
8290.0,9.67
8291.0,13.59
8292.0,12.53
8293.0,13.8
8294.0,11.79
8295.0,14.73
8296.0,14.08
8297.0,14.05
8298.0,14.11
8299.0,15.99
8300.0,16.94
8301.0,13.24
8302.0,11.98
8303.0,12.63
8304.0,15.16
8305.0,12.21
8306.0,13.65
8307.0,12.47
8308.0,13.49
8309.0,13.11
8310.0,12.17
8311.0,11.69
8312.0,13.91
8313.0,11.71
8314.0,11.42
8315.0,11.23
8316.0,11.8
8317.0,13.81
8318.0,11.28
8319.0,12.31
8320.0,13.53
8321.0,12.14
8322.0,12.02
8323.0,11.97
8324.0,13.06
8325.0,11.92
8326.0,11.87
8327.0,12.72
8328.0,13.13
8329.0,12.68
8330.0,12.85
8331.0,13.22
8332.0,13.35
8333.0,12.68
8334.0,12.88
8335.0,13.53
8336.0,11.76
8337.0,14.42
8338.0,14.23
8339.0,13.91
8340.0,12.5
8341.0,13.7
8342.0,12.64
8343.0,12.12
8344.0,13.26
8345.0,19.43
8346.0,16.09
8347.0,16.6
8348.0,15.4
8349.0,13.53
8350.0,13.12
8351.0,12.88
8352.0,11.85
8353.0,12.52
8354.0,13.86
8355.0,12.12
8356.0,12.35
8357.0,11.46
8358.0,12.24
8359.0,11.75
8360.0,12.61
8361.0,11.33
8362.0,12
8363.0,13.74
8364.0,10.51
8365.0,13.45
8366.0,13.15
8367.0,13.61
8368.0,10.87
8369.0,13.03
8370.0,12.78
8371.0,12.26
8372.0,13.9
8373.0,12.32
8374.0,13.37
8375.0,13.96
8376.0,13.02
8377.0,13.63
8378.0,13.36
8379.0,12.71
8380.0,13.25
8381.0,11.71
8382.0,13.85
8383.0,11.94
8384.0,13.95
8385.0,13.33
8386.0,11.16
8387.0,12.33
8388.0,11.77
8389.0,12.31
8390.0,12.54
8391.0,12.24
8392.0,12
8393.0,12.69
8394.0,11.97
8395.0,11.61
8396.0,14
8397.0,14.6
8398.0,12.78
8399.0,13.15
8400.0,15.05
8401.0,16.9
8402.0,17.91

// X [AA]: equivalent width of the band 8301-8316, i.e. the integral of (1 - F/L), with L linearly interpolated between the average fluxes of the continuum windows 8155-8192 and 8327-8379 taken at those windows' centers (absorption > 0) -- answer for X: 0.6 AA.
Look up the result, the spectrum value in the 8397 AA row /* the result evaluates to 14.6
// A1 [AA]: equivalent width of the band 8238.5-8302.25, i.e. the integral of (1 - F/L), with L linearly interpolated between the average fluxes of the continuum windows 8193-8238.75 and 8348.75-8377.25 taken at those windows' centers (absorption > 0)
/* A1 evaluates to -1.6 AA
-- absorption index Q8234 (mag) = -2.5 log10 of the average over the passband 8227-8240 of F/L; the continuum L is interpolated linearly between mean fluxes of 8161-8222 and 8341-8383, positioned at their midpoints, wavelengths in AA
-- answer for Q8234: 0.03 mag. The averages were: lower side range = 12.9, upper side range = 13.1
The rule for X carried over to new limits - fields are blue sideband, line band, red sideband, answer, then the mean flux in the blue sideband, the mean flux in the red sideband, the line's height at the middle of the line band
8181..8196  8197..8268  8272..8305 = 2.1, 12.8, 13.3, 13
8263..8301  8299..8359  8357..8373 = -1.6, 13.2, 12.4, 12.8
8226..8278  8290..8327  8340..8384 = -0.1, 12.7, 13.1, 12.9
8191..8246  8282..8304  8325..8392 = -1.2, 12.7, 13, 12.8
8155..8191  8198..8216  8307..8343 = 1.0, 13.2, 12.7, 13.1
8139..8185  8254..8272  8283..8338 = 0.7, 13.1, 13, 13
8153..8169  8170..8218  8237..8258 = 2.2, 13.6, 12.9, 13.3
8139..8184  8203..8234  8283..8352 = 1.2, 13.1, 13.2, 13.2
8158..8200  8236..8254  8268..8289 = 0.2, 13.1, 13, 13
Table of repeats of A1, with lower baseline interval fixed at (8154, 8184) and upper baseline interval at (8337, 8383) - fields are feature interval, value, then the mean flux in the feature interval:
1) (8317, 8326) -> 0.57 AA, 12.3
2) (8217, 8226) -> 0.07 AA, 13.1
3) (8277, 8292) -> 0.44 AA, 12.8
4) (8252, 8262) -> 0.73 AA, 12.2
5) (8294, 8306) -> -0.72 AA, 14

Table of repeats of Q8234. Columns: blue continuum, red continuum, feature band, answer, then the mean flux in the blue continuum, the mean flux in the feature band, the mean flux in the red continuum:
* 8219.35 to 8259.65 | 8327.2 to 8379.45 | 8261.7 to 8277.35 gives 0.003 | 12.8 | 12.8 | 13.1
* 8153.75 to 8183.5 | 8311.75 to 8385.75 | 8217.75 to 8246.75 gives 0.032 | 13.3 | 12.8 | 12.9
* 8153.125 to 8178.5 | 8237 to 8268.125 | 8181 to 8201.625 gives 0.032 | 13.3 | 12.8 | 12.7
